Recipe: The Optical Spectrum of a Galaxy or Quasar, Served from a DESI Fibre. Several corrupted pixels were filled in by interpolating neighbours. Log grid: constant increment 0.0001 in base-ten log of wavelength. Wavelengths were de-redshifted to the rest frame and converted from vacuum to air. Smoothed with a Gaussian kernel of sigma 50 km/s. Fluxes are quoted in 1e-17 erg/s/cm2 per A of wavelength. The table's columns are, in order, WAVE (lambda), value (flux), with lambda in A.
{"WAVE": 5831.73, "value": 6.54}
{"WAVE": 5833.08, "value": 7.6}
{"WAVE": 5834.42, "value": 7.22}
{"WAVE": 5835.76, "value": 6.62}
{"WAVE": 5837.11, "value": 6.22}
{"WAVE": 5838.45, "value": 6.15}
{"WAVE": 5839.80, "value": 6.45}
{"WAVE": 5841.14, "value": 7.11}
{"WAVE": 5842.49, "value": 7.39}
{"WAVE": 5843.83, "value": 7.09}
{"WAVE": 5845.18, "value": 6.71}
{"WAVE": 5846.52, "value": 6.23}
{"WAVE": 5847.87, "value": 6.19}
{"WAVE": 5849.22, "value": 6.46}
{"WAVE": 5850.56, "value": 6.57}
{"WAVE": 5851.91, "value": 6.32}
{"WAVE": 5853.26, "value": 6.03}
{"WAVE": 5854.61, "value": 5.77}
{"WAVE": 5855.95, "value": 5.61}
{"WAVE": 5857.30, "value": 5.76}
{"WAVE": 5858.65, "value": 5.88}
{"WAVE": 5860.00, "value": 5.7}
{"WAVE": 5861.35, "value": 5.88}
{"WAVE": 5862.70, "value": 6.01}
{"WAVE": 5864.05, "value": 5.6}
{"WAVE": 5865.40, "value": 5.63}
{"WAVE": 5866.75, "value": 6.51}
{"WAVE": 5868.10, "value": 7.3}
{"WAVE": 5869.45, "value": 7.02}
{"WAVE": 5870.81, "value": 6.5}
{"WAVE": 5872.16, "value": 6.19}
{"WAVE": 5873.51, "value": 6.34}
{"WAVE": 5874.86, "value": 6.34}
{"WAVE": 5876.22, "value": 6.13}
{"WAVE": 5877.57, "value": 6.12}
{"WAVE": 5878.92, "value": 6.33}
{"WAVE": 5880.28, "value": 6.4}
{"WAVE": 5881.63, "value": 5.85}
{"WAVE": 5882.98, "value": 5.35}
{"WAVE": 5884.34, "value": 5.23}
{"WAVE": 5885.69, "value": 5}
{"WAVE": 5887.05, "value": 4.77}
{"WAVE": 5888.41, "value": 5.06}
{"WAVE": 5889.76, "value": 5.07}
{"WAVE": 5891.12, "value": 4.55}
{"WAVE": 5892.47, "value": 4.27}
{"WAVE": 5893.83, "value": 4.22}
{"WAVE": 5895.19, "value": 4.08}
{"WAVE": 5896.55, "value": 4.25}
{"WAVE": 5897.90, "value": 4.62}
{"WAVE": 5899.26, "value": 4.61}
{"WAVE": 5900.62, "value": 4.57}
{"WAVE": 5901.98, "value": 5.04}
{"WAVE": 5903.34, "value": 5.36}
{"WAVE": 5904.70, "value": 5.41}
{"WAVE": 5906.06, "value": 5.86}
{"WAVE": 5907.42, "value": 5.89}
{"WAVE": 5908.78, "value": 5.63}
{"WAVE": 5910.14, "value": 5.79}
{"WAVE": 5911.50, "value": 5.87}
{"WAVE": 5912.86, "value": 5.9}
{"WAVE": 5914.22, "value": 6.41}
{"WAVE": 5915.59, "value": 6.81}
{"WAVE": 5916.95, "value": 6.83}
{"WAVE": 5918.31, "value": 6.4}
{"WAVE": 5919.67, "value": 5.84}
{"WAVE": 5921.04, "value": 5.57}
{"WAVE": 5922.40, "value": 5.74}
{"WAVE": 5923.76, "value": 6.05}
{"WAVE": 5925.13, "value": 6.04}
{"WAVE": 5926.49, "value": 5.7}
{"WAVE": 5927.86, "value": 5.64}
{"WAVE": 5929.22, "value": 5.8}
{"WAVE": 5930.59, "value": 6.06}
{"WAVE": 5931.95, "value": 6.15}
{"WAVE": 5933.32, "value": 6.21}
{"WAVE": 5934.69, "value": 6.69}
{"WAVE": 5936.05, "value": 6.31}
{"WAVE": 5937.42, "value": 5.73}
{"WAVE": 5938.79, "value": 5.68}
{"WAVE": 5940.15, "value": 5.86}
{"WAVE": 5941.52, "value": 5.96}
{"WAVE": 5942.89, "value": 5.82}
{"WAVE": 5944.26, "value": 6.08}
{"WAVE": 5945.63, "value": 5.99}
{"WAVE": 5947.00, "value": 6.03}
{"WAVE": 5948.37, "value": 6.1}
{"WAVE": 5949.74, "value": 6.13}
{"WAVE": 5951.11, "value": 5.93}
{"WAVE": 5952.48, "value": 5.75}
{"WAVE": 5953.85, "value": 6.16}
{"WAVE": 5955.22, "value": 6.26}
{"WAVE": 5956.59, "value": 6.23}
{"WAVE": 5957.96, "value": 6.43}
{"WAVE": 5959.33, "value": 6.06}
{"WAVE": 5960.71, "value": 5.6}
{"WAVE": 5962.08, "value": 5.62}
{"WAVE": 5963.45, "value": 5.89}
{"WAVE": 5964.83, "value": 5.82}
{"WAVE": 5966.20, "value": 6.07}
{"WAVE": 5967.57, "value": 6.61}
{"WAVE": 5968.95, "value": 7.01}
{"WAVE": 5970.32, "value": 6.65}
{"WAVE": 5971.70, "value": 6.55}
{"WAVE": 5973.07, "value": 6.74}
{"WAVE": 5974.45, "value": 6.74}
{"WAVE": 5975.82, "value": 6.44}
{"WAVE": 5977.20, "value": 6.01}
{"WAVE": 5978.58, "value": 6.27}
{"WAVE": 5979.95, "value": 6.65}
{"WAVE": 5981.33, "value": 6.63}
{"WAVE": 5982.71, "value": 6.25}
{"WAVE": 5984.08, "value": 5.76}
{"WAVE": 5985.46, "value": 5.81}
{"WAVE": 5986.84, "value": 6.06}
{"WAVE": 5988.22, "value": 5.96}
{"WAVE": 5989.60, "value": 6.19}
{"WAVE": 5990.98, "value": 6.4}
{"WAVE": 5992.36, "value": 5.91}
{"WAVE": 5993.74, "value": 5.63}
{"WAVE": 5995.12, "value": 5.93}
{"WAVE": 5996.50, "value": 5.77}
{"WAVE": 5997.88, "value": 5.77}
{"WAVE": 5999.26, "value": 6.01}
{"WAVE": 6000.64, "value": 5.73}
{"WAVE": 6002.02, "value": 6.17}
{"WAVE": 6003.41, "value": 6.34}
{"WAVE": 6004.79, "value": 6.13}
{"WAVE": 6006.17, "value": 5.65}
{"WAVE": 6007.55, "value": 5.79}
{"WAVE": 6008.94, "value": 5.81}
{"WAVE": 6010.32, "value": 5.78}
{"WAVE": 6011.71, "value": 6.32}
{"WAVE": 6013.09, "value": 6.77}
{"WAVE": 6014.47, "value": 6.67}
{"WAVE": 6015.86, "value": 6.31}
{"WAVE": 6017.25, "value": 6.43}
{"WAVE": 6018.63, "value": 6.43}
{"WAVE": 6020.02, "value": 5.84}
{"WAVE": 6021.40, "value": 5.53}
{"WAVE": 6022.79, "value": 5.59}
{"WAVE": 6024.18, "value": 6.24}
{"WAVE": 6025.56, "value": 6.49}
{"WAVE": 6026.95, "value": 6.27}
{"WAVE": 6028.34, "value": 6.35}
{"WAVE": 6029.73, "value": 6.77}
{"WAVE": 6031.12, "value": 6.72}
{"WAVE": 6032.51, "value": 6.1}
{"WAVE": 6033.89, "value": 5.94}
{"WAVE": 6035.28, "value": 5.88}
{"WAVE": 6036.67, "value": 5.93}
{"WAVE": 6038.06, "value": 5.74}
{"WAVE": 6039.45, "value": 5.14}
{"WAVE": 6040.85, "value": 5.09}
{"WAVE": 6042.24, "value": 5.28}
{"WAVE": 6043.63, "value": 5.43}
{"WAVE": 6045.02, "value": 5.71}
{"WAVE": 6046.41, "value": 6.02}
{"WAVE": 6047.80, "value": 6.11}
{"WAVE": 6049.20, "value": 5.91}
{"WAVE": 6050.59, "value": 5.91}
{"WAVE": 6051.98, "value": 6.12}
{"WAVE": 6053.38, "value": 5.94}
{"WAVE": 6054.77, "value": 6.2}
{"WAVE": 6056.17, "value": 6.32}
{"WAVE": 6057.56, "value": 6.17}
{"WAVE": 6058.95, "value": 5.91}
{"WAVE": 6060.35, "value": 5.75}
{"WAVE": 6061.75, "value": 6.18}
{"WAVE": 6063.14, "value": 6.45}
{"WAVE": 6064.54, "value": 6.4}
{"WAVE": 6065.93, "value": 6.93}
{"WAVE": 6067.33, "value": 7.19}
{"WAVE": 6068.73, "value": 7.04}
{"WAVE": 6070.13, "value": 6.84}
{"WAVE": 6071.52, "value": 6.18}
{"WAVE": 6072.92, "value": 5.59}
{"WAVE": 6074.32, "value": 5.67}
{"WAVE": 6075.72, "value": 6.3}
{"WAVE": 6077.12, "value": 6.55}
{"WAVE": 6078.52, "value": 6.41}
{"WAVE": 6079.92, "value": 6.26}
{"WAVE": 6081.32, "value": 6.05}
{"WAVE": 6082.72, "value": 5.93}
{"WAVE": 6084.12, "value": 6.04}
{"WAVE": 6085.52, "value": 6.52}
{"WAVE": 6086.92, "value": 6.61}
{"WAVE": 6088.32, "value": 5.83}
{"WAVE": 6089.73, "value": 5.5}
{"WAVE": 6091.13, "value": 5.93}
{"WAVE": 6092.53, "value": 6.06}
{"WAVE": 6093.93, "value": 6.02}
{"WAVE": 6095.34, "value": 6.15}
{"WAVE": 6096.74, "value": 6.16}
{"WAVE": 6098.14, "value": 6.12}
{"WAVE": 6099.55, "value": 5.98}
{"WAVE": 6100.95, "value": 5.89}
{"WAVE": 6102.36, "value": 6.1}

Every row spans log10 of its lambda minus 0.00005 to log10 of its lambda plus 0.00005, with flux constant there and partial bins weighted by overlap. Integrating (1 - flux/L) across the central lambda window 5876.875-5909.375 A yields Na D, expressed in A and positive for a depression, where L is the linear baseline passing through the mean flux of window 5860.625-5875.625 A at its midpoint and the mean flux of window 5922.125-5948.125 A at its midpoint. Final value 5.43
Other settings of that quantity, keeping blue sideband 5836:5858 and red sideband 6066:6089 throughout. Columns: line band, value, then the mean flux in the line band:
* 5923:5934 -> 0.7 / 5.95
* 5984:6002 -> 1.2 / 5.93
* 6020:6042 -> 1.3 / 5.97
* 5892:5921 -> 4.3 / 5.42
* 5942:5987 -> 1.2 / 6.19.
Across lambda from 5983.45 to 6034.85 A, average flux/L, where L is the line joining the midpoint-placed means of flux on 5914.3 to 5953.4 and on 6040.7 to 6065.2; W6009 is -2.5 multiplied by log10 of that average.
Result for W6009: -0.019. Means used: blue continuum 6.04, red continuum 5.96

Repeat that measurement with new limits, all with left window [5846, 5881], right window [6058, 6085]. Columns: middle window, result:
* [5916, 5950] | 0.036 mag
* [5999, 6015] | 0.029 mag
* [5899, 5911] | 0.154 mag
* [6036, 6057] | 0.089 mag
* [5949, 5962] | 0.034 mag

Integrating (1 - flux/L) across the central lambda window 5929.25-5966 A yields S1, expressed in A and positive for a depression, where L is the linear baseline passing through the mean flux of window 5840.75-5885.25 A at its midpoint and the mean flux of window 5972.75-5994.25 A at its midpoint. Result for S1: 1.1 A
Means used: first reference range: 6.22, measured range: 6.02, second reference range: 6.21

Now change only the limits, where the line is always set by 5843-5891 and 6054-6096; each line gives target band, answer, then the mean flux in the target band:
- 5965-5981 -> -1.0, 6.5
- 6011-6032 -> -0.5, 6.31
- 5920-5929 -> 0.4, 5.79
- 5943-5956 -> 0.1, 6.04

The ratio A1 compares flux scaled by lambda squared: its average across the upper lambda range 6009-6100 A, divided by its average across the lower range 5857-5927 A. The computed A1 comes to 1.14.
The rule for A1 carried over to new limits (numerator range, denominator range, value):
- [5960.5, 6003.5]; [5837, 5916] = 1.10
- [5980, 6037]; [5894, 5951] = 1.09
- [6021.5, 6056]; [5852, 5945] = 1.08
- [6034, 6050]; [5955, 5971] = 0.94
